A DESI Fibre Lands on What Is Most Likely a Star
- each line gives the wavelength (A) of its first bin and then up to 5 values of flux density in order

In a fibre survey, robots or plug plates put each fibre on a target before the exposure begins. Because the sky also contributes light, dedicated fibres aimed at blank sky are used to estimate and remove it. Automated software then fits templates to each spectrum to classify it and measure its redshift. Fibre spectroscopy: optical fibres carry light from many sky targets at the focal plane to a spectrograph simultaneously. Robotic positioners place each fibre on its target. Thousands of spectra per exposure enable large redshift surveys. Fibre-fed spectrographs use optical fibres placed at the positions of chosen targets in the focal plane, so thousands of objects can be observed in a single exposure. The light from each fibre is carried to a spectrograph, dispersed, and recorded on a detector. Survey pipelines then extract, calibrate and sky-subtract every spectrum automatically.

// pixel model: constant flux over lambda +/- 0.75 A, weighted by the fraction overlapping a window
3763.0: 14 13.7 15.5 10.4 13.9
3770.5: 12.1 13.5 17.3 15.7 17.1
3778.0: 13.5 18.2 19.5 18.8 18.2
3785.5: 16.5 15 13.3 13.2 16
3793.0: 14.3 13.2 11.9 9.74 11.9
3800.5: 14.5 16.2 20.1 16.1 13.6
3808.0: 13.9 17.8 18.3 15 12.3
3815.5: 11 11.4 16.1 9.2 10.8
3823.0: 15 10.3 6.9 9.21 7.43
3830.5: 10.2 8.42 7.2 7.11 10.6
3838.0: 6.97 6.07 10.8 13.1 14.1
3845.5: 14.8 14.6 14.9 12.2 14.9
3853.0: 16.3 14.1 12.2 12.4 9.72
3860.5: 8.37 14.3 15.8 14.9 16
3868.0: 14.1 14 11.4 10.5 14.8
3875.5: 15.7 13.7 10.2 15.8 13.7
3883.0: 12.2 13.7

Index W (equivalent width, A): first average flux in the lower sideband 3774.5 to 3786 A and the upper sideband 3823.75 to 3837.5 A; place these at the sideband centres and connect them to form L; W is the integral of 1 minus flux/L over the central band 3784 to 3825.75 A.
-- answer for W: -3.70 A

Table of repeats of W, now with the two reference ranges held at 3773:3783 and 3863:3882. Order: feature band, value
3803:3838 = 8.5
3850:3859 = 0.6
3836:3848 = 2.8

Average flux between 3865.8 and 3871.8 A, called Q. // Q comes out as 13.8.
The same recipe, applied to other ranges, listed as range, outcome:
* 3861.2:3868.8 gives 15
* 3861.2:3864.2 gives 14.9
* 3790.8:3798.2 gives 13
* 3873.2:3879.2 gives 13.6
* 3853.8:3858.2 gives 12.9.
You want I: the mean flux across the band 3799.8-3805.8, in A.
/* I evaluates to 16.7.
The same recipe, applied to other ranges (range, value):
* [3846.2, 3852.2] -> 14.1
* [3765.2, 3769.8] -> 13.3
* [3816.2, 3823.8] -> 12.5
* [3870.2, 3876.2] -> 13.1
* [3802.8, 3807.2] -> 16.6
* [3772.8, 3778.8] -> 15.9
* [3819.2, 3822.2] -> 10.1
